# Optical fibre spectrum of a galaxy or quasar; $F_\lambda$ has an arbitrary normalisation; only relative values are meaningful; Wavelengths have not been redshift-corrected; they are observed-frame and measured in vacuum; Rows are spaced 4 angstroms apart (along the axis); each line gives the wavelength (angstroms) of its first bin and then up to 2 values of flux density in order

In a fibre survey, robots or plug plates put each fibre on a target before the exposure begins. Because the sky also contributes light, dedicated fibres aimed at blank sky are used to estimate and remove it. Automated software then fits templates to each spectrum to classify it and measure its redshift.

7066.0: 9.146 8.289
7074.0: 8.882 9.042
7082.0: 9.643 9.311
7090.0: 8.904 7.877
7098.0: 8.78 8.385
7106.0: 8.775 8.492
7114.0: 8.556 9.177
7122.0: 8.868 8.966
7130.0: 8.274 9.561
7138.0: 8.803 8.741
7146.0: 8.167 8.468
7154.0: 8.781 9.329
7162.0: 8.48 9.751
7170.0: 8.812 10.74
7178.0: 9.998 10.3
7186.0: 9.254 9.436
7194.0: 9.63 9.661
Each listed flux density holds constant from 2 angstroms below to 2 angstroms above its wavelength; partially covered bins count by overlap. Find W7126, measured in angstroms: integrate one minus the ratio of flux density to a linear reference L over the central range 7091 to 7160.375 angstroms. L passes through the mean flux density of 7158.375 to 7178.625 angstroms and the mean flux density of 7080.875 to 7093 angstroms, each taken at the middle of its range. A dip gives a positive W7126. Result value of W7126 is 4.5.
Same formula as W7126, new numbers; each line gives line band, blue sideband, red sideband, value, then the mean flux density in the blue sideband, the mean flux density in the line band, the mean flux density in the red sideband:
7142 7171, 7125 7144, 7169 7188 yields 1.70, 8.86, 8.82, 9.87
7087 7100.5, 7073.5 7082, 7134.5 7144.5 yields 0.73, 9.14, 8.57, 8.86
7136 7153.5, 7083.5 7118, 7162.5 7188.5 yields 1.38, 8.68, 8.56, 9.73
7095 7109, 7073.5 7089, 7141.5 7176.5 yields 0.92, 9.23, 8.58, 9.06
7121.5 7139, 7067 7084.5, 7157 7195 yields 0.76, 8.98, 8.9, 9.58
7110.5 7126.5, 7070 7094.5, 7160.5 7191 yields 0.64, 8.96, 8.85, 9.62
